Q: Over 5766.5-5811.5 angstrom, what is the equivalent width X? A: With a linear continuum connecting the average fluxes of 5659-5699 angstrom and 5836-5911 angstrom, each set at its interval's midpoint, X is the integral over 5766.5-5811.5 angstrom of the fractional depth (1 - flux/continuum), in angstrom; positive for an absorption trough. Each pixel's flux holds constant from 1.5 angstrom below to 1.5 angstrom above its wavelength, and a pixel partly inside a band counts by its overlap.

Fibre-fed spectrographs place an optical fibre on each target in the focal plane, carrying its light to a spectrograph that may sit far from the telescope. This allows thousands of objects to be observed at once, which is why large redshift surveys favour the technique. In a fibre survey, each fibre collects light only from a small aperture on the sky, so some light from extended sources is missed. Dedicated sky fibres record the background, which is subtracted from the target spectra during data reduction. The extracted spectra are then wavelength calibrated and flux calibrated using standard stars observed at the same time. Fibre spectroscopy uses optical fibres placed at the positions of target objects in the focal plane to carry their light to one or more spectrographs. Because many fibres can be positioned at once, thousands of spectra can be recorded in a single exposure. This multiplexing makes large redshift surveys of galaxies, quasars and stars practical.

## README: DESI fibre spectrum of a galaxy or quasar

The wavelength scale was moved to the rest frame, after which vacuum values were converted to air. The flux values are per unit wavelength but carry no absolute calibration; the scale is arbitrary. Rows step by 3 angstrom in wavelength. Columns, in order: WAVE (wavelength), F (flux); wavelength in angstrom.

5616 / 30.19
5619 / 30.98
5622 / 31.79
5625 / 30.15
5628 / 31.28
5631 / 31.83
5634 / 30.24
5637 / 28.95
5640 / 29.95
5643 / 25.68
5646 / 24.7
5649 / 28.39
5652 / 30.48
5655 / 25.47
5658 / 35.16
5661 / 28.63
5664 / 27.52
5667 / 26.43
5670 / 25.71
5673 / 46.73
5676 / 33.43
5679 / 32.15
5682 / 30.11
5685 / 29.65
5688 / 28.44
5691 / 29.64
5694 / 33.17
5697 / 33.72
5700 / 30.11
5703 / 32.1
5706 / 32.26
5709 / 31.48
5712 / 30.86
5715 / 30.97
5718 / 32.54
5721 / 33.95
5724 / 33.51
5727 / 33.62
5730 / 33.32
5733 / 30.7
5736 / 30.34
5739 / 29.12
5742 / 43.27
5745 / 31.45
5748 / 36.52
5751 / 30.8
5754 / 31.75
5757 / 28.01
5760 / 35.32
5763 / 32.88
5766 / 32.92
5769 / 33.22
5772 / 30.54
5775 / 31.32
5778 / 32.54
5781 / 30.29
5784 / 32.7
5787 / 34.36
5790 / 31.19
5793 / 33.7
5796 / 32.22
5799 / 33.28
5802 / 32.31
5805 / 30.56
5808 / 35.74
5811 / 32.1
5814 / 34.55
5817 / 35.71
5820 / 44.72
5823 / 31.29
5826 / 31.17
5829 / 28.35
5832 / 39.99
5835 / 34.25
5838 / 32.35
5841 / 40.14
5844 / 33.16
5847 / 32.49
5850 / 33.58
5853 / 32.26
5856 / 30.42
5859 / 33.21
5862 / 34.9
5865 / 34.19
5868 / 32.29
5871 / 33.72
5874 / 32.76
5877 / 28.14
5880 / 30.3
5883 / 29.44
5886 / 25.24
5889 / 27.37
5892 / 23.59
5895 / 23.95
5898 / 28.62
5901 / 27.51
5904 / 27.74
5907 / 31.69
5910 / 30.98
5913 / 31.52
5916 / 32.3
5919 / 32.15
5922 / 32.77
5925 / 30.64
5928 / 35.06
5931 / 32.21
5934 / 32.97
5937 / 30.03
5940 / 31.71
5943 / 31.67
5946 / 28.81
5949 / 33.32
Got -2.1 angstrom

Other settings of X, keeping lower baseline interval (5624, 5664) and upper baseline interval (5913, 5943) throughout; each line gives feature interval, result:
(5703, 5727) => -1.9 angstrom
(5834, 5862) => -2.0 angstrom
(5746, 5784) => -2.1 angstrom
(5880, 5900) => 3.2 angstrom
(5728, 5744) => -1.7 angstrom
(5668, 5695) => -2.2 angstrom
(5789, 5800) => -0.7 angstrom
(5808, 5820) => -1.8 angstrom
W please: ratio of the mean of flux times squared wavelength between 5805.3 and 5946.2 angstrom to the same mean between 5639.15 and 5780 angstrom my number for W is 1.07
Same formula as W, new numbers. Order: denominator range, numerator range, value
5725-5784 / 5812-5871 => 1.08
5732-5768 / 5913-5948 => 1.03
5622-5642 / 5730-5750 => 1.14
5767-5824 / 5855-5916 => 0.93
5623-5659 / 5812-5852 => 1.26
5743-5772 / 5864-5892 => 0.96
